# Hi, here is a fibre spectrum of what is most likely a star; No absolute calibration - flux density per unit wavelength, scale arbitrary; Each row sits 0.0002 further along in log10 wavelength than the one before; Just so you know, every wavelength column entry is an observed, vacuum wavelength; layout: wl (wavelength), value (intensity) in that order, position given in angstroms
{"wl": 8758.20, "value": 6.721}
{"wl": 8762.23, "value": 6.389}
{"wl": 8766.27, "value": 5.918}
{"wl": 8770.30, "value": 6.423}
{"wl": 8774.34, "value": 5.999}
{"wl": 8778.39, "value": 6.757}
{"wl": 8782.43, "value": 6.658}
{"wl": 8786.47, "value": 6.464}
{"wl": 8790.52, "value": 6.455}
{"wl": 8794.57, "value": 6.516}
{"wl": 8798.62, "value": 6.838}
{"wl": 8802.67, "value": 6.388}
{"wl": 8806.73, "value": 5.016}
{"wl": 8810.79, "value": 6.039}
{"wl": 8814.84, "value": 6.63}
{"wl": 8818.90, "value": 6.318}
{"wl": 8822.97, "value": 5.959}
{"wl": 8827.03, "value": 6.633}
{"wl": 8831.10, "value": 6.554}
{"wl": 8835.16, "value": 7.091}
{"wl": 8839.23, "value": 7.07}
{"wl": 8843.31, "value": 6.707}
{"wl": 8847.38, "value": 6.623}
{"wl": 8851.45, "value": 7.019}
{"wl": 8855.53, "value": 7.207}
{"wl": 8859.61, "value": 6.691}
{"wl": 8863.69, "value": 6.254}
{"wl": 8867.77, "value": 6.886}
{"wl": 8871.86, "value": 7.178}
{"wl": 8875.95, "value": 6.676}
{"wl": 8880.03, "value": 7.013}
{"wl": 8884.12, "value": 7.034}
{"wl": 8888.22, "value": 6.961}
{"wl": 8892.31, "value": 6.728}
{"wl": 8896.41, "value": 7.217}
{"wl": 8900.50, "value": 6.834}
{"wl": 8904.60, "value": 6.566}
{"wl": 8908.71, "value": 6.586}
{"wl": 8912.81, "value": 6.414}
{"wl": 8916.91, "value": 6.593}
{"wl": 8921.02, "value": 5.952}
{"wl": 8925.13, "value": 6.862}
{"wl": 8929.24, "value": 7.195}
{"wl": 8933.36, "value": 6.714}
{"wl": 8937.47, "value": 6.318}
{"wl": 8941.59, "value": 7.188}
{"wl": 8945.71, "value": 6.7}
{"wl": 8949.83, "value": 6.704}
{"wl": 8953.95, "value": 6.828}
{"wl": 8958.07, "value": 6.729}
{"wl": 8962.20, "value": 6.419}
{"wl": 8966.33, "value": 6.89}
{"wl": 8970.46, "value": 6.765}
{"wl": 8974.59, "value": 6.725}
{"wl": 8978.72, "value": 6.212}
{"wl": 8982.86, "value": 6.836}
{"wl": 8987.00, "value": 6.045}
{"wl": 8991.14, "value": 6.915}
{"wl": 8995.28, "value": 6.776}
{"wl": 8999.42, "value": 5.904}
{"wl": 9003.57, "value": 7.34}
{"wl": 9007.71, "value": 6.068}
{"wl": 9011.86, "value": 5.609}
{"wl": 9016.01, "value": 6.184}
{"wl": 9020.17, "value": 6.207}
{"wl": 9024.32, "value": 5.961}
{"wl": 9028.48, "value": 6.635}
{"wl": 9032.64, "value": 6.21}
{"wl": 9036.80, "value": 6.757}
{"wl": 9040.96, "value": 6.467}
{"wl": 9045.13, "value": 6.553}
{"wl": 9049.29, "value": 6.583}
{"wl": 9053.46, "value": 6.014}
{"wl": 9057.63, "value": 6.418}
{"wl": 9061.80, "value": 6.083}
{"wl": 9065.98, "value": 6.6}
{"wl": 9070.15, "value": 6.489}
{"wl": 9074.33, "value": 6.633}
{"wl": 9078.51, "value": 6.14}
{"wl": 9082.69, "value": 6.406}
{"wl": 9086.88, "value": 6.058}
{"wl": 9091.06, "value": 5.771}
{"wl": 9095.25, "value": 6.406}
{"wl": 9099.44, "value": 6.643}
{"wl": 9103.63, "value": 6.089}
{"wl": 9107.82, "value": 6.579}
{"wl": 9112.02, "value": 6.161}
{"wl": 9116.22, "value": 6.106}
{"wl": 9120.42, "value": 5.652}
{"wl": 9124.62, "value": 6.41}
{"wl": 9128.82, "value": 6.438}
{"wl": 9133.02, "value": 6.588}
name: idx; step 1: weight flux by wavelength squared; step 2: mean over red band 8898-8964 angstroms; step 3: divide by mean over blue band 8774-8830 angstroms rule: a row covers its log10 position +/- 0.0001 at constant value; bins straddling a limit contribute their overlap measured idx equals 1.1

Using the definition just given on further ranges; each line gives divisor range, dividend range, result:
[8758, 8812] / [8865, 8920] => 1.10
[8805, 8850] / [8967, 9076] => 1.04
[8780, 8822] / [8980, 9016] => 1.06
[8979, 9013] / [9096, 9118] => 1.01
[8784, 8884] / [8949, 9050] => 1.02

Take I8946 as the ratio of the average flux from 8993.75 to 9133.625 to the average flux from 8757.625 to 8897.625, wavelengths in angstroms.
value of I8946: 0.96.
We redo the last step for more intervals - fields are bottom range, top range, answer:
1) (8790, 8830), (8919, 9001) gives 1.06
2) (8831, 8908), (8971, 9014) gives 0.94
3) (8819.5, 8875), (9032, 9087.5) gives 0.95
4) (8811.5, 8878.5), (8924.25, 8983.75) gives 1.00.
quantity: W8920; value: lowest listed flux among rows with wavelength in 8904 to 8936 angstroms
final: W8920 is 5.952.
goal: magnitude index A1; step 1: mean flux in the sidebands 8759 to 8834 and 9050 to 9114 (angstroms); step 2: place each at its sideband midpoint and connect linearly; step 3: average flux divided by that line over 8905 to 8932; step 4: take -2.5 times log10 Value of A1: -0.05 mag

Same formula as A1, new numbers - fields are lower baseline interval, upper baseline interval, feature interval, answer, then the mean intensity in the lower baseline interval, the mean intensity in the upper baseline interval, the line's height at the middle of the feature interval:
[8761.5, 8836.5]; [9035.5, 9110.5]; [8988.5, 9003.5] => -0.04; 6.36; 6.37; 6.37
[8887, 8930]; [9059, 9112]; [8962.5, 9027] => 0.01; 6.7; 6.32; 6.51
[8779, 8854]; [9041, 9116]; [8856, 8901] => -0.07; 6.51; 6.33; 6.47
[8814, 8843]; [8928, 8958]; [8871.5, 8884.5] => -0.04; 6.61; 6.79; 6.69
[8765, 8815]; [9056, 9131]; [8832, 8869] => -0.09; 6.31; 6.28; 6.3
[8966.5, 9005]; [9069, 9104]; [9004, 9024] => 0.07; 6.61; 6.3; 6.53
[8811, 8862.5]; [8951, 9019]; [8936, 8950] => -0.03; 6.68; 6.51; 6.56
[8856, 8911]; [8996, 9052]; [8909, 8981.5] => -0.01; 6.83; 6.35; 6.62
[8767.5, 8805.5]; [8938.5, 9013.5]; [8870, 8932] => -0.04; 6.46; 6.59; 6.54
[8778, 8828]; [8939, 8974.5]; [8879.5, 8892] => -0.06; 6.34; 6.77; 6.57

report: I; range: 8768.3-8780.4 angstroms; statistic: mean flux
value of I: 6.39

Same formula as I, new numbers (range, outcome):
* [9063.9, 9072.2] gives 6.55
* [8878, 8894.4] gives 6.93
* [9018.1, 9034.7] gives 6.25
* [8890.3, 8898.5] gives 6.98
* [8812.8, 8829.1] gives 6.39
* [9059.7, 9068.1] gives 6.34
